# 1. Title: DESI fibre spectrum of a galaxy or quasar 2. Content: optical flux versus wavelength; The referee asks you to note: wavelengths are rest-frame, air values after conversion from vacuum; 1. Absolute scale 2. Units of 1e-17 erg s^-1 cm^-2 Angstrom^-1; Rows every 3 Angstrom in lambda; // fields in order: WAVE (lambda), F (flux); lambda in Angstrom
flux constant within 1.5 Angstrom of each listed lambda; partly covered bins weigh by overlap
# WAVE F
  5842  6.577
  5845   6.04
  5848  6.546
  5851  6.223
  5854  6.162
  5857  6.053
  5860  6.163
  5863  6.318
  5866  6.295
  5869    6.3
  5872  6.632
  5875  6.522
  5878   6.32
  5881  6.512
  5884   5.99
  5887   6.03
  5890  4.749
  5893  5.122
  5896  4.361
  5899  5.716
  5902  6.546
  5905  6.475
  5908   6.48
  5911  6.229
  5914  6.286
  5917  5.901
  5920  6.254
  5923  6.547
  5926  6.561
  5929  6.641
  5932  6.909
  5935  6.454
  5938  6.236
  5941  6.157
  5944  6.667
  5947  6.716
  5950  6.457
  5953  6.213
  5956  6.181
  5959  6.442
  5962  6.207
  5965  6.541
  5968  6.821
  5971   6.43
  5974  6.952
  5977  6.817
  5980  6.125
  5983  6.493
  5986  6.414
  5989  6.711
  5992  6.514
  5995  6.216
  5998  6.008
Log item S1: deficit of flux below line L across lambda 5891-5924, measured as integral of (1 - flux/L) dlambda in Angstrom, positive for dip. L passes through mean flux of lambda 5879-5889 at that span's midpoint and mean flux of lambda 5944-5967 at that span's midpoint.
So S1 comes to 1.34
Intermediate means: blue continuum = 6.11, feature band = 5.97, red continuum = 6.42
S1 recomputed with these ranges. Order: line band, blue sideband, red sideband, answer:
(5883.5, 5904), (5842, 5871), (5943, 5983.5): 2.7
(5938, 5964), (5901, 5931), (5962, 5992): 0.5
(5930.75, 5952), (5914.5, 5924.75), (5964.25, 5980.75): -0.3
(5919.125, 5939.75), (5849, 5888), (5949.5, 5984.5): -0.4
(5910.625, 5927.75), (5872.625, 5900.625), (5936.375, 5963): -0.7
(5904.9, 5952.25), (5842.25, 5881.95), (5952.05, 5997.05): -0.2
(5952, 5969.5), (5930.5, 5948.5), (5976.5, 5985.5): 0.2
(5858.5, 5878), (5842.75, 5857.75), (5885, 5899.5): -2.0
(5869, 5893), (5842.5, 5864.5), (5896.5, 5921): 0.5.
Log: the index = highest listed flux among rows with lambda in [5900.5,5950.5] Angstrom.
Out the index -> 6.909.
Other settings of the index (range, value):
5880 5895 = 6.512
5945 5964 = 6.716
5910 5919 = 6.286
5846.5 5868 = 6.546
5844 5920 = 6.632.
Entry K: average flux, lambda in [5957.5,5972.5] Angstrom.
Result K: 6.49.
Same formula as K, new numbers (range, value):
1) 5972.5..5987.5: 6.56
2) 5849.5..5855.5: 6.19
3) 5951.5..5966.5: 6.32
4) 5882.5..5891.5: 5.59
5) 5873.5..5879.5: 6.42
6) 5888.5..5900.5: 4.99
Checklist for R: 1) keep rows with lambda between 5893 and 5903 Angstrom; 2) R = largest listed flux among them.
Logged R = 6.546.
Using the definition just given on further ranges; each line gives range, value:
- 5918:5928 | 6.561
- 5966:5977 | 6.952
